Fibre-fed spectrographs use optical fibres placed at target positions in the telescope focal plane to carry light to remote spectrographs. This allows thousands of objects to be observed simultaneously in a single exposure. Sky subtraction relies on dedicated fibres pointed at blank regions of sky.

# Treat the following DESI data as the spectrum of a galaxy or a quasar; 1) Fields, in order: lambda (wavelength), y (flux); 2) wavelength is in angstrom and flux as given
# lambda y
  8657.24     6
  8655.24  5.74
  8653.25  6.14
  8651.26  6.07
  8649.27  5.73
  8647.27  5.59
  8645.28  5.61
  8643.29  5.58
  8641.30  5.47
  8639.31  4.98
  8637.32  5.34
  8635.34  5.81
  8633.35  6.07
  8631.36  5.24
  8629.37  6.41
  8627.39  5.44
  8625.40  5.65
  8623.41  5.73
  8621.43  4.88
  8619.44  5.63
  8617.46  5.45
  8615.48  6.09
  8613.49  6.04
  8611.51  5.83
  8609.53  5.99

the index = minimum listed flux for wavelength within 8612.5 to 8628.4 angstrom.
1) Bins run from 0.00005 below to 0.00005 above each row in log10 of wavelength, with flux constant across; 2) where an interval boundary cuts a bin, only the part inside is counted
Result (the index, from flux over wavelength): 4.88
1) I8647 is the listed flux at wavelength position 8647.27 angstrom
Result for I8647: 5.59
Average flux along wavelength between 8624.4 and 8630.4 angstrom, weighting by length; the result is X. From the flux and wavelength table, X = 5.83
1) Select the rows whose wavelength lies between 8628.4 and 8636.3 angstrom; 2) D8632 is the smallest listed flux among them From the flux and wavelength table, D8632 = 5.24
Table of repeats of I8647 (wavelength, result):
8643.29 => 5.58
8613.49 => 6.04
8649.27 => 5.73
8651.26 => 6.07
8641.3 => 5.47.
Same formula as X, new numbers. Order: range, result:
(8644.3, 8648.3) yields 5.59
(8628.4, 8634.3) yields 5.9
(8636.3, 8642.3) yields 5.27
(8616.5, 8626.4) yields 5.47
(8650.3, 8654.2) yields 6.11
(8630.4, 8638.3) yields 5.62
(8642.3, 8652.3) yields 5.72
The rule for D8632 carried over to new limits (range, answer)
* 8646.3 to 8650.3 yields 5.59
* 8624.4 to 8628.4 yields 5.44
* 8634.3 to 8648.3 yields 4.98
